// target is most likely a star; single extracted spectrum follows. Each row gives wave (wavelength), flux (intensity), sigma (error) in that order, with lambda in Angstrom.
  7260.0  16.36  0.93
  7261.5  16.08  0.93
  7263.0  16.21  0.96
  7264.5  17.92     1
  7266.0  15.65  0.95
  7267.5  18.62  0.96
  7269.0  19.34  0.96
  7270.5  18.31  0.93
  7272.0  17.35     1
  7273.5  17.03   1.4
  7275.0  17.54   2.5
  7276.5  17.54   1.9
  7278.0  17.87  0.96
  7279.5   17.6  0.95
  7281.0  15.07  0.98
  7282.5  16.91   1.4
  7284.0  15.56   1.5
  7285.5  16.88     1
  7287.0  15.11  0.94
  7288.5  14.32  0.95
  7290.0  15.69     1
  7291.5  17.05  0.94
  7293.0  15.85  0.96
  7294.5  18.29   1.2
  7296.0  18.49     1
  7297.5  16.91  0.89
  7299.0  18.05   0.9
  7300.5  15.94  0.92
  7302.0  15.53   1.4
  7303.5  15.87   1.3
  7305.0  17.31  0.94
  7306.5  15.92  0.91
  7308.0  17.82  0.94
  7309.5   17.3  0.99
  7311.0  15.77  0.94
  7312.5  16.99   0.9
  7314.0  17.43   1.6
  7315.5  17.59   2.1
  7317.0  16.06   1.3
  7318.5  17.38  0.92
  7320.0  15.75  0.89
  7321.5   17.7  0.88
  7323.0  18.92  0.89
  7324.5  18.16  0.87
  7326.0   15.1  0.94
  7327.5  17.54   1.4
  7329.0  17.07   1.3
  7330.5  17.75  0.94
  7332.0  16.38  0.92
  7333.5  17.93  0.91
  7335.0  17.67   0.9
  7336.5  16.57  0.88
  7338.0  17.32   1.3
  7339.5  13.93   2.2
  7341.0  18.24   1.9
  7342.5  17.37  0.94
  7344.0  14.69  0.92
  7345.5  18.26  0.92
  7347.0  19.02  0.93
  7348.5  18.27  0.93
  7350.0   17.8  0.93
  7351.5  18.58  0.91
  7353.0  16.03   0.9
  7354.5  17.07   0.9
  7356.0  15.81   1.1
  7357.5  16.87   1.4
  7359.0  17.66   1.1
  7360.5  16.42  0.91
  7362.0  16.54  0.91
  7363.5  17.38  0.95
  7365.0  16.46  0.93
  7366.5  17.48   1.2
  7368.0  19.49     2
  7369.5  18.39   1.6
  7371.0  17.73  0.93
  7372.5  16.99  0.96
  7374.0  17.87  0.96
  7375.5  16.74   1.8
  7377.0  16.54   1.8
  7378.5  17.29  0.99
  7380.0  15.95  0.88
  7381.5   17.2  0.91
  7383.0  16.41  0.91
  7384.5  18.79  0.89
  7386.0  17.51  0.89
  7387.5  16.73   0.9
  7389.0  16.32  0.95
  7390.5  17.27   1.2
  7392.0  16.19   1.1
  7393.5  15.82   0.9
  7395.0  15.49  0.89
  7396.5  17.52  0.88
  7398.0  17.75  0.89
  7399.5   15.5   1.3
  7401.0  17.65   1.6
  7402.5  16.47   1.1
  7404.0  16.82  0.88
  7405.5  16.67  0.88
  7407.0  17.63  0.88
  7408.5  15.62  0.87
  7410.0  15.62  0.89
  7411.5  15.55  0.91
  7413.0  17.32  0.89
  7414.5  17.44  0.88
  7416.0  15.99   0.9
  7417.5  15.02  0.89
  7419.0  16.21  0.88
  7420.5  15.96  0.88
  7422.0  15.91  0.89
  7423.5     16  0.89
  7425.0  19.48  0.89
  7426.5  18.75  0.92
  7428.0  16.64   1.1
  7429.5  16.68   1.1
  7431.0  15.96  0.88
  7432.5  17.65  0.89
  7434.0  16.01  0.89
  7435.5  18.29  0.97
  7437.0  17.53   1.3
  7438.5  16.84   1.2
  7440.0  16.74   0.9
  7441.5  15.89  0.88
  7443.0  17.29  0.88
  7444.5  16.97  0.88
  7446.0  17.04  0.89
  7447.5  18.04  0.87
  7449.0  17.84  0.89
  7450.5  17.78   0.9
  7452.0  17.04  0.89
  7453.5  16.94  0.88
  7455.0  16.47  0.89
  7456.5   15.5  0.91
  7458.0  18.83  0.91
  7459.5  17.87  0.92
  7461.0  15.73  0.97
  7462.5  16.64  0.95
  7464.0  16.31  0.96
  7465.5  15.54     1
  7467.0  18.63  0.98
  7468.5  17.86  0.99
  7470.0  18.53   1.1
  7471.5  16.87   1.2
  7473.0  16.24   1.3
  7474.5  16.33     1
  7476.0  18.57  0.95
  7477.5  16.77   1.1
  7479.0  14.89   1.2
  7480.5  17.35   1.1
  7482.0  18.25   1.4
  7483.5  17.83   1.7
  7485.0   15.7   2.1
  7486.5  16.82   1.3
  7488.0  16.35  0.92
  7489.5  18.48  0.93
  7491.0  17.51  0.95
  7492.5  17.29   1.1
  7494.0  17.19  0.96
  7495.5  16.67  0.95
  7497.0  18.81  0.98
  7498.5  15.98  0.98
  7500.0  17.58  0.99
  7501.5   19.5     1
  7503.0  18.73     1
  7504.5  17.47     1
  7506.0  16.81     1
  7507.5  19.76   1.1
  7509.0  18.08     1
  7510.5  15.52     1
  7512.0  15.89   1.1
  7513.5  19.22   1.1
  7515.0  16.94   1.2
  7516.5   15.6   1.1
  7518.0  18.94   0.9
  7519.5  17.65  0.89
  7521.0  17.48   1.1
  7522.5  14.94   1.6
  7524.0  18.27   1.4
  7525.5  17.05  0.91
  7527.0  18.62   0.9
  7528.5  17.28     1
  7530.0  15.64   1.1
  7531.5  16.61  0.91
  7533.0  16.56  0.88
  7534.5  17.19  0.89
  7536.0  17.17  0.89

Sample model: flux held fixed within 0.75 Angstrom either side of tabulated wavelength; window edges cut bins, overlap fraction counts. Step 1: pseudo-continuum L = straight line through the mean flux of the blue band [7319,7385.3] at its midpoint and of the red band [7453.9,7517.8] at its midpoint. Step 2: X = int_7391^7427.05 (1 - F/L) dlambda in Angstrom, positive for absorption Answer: 1.31 Angstrom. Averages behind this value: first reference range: 17.2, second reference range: 17.2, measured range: 16.6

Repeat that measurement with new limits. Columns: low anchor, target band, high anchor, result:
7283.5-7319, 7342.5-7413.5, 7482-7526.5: -0.4 Angstrom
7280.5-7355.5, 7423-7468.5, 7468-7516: 0.3 Angstrom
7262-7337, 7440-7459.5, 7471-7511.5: 0.1 Angstrom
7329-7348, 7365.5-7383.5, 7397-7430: -0.5 Angstrom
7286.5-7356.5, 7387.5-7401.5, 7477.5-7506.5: 0.4 Angstrom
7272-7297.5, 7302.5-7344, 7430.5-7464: -0.4 Angstrom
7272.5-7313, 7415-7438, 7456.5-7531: 0.3 Angstrom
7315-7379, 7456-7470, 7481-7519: 0.3 Angstrom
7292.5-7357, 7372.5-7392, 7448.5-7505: 0.1 Angstrom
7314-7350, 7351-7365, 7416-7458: 0.2 Angstrom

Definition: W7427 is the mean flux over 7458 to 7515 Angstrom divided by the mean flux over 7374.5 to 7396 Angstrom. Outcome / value 1.03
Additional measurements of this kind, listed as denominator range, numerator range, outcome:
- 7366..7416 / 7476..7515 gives 1.03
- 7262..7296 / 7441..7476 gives 1.01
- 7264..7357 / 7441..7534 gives 1.01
